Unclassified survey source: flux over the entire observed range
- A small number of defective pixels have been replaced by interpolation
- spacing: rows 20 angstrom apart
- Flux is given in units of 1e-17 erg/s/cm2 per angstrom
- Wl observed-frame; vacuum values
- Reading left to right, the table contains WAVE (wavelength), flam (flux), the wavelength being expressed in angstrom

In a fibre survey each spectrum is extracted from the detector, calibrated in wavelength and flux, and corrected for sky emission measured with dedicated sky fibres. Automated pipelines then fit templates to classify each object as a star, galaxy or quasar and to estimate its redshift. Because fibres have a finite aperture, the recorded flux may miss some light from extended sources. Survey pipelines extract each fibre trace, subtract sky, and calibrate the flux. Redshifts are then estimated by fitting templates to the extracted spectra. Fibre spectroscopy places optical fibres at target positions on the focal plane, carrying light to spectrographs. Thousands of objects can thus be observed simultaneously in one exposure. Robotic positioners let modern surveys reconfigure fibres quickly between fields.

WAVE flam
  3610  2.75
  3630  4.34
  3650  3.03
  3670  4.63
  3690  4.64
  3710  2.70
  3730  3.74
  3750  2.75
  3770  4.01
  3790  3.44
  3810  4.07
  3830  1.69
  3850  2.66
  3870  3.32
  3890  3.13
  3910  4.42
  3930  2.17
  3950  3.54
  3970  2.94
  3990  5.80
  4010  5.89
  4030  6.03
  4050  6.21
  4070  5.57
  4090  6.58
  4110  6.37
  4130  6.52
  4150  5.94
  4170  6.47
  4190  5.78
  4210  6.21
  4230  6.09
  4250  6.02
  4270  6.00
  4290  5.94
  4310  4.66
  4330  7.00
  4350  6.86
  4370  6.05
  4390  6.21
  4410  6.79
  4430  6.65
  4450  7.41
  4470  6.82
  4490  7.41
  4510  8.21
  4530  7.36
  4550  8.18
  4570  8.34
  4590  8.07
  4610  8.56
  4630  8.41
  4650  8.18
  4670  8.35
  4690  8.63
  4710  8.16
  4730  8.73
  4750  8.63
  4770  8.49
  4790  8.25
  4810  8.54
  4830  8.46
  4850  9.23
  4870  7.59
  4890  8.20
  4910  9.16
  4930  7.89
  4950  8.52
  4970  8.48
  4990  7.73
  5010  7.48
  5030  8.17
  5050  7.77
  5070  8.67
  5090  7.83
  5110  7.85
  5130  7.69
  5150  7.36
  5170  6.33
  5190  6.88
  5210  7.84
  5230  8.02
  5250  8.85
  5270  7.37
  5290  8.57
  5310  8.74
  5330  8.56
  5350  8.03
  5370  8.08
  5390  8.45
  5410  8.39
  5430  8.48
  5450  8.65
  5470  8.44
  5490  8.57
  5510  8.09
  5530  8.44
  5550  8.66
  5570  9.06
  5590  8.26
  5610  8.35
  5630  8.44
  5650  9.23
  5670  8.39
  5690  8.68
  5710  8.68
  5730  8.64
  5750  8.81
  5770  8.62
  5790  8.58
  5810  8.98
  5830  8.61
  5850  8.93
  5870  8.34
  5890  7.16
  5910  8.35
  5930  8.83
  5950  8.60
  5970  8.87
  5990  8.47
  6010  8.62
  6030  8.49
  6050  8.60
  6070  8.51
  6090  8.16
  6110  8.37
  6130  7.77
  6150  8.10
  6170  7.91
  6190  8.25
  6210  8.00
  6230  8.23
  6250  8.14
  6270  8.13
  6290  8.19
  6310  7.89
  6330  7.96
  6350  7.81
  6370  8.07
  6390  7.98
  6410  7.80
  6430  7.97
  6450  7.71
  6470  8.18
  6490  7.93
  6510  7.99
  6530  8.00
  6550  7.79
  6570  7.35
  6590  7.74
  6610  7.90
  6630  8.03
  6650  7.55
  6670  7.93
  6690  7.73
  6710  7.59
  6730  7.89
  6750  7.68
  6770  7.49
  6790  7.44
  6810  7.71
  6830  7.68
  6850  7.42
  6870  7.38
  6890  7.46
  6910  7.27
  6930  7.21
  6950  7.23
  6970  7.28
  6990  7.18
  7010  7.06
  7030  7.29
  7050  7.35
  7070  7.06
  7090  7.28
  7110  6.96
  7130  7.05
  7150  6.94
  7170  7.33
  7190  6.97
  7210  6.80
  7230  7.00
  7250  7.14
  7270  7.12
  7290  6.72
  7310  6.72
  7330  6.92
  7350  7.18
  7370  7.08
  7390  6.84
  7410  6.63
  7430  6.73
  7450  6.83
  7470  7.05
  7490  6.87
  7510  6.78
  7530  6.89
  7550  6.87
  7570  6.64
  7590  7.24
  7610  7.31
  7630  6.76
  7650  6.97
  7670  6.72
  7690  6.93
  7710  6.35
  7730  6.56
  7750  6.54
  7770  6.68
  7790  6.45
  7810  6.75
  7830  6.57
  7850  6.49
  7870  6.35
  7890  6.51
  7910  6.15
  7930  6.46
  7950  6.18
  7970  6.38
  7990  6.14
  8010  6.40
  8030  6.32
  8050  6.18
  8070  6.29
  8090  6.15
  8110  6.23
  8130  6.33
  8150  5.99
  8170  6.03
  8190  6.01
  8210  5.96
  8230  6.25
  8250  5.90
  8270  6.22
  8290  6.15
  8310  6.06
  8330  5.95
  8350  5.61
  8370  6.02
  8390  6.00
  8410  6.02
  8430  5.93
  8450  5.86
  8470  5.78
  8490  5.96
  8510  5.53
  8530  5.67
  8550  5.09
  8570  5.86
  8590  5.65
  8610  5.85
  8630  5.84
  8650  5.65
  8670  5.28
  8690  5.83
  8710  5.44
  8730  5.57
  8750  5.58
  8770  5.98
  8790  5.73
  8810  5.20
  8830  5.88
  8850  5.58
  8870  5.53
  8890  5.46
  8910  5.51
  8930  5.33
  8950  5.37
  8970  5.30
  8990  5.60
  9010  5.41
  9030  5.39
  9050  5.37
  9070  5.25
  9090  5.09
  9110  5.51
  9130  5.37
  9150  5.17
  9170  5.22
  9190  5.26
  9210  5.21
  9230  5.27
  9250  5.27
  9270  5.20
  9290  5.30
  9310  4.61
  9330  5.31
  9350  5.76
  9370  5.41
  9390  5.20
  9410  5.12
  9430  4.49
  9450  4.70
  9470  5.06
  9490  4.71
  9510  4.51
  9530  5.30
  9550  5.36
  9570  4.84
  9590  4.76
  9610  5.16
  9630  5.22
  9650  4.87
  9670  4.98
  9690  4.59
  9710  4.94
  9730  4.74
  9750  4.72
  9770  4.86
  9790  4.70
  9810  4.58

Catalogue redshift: 0.000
